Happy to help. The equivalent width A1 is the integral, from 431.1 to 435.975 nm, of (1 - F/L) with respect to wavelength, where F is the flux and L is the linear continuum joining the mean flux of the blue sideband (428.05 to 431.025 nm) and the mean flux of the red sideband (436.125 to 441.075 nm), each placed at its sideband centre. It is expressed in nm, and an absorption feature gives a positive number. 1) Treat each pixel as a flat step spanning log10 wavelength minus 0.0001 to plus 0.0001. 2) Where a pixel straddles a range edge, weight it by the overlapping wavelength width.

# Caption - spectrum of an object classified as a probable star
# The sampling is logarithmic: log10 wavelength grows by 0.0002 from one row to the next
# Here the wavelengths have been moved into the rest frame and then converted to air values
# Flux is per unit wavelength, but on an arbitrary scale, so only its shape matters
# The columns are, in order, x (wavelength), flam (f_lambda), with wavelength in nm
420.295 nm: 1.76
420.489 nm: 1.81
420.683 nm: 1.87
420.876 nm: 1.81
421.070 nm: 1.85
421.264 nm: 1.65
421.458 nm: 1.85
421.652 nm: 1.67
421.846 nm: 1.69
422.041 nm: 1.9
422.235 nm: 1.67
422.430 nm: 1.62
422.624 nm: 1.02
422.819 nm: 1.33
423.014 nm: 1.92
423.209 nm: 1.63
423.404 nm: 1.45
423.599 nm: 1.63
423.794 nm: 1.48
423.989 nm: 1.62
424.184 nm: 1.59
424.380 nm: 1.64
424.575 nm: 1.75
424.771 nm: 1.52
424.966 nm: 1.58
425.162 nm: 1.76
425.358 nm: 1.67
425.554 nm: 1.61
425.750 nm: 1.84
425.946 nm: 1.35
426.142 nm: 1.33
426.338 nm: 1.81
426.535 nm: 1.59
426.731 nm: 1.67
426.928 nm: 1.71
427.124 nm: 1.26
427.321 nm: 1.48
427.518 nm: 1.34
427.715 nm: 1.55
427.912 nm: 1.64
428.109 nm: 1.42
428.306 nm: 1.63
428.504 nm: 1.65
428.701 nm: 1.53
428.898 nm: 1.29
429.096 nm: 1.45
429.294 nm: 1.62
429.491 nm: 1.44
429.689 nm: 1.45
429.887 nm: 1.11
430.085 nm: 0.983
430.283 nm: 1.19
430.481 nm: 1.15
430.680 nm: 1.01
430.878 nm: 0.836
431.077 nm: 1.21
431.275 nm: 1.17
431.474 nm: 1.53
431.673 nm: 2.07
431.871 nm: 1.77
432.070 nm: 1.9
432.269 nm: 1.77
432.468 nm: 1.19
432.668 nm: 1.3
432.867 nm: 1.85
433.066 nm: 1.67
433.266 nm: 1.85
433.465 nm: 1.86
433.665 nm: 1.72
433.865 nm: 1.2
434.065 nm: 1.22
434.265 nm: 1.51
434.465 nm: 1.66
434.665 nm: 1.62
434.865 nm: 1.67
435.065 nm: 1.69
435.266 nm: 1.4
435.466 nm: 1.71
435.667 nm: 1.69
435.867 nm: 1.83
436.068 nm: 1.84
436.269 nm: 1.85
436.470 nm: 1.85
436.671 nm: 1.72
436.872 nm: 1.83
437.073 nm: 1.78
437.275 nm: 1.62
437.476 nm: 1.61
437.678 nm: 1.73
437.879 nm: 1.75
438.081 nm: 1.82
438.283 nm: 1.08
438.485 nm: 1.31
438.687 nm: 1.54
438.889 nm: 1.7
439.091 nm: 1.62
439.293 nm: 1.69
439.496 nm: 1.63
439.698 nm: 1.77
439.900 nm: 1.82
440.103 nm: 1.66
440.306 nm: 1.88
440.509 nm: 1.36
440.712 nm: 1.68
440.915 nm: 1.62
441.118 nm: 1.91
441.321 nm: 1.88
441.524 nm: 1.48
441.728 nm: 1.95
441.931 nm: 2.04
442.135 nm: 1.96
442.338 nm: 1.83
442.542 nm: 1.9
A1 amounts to -0.48 nm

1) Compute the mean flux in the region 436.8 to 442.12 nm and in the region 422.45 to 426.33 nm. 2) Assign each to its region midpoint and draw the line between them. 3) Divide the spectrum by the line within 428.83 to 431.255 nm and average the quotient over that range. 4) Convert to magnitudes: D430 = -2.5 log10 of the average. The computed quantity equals 0.30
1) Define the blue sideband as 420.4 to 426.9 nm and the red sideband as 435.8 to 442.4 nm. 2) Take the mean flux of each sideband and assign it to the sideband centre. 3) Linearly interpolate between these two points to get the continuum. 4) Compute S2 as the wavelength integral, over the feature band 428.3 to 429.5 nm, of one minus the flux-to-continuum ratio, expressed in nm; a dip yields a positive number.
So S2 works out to 0.11 nm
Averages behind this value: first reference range 1.64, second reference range 1.72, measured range 1.51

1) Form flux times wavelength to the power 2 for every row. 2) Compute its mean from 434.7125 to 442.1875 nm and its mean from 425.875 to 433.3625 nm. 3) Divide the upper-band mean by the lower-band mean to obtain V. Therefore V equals 1.21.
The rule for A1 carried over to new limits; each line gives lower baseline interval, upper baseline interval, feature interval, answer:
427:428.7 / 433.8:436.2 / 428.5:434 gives 0.342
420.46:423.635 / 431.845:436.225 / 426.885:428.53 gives 0.142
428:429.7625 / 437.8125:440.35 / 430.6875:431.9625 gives 0.111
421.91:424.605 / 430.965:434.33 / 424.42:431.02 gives 0.502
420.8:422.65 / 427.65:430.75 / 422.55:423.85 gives 0.103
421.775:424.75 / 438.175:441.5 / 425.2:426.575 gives -0.007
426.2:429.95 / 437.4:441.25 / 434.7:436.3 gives -0.103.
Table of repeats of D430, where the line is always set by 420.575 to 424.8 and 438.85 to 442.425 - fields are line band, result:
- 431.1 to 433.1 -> 0.062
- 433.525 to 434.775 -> 0.143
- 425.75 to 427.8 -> 0.098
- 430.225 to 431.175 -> 0.494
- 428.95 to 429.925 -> 0.181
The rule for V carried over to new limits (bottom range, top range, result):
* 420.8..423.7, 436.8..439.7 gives 1.06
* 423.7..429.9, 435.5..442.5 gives 1.17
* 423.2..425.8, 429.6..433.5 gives 0.92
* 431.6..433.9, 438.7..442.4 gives 1.07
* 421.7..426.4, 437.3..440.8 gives 1.09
